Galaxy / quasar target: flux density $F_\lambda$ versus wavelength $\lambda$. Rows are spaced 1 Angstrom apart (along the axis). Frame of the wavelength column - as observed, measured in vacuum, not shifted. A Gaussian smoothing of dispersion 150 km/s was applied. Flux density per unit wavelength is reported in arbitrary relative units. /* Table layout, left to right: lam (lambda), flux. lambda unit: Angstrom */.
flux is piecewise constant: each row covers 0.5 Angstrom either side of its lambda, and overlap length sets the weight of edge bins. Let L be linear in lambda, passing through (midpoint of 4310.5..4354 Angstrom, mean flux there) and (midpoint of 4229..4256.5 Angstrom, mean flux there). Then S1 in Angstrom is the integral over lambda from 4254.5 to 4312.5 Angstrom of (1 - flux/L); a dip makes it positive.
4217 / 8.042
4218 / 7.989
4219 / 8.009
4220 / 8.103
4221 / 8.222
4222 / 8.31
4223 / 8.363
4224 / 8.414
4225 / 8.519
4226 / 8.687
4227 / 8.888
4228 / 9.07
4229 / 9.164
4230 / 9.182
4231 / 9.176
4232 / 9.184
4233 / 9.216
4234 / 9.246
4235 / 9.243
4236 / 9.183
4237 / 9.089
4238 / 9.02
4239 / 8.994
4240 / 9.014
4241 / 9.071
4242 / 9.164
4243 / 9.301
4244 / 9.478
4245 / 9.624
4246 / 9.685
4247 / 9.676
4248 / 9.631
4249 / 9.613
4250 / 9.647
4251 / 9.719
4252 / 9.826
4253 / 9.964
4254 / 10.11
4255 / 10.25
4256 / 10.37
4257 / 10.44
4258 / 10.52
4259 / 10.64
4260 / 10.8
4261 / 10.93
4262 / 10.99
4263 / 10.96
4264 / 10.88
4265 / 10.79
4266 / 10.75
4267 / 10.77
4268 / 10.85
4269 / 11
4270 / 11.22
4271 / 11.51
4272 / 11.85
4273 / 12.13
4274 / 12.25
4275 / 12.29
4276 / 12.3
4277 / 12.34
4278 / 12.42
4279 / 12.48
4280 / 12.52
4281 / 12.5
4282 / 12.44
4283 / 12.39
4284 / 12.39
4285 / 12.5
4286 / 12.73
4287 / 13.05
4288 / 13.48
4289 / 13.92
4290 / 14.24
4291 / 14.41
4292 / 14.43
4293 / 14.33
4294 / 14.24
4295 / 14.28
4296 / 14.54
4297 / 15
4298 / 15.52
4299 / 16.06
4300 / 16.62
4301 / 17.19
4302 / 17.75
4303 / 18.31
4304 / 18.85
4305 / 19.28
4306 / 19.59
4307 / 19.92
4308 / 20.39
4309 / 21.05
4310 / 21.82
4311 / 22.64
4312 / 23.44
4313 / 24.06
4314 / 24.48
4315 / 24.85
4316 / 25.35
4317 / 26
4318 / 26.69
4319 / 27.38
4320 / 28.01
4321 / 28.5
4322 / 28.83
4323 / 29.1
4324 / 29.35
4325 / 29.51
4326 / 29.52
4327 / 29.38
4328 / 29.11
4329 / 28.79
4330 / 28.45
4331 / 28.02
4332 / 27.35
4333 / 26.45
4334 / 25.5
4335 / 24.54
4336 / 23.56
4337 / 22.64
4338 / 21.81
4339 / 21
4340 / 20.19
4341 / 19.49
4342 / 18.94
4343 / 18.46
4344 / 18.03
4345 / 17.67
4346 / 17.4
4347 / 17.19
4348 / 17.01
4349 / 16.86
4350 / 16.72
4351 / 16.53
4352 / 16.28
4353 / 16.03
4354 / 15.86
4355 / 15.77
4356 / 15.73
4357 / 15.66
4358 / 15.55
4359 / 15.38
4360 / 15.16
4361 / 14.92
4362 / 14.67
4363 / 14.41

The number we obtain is 7.0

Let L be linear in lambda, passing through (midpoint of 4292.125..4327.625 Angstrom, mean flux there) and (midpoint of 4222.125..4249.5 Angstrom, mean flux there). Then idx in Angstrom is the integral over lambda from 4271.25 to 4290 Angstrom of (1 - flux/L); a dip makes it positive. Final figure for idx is 4.78 Angstrom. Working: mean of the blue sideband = 9.13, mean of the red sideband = 22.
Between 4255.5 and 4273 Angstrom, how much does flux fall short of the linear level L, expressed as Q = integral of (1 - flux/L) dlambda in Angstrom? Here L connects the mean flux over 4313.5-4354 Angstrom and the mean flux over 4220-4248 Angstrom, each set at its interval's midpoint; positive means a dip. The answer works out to 3.2 Angstrom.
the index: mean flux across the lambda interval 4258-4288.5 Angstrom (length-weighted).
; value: 11.8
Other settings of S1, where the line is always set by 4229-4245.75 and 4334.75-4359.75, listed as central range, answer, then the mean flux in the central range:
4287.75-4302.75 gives -1.4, 15.1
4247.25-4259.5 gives 0.5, 10.1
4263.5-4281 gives 0.5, 11.7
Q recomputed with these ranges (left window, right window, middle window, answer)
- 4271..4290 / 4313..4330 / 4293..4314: 2.6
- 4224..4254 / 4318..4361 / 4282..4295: 1.7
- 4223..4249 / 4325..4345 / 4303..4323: -2.6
